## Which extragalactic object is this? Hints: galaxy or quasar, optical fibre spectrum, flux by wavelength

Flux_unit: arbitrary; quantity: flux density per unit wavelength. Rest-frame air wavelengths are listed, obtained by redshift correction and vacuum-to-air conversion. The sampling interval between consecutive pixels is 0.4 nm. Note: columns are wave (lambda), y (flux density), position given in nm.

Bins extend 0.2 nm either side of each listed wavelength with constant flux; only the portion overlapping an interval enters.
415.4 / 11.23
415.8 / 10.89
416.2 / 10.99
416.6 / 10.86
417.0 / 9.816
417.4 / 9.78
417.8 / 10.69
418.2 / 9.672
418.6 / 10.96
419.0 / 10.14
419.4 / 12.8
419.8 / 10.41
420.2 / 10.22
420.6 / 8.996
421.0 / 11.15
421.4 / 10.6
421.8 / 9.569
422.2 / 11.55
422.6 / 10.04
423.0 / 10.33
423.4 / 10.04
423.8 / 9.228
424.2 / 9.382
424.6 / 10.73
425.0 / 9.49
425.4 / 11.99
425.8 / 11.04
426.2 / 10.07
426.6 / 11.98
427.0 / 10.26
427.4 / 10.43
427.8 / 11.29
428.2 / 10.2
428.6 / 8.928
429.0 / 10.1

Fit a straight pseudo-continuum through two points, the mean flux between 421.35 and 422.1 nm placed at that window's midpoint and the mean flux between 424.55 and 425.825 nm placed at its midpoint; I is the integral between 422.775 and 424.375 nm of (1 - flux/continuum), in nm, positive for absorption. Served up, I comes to 0.11 nm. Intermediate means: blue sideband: 10.2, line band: 9.76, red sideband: 10.8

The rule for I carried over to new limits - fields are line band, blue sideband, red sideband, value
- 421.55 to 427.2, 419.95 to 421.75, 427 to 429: -0.12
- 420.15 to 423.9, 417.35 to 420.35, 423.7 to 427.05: 0.13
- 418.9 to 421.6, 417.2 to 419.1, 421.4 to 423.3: -0.08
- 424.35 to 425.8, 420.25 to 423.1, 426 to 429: -0.05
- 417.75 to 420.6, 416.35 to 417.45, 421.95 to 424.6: -0.11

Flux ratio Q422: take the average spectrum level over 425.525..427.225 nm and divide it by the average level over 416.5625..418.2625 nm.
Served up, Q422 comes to 1.07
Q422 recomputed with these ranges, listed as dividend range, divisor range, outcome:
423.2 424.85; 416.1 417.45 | 0.95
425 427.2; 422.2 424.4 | 1.10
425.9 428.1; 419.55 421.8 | 1.05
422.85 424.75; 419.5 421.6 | 0.95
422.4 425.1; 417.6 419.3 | 0.94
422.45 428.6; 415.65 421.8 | 0.99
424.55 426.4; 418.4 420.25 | 0.97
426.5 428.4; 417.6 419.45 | 1.01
